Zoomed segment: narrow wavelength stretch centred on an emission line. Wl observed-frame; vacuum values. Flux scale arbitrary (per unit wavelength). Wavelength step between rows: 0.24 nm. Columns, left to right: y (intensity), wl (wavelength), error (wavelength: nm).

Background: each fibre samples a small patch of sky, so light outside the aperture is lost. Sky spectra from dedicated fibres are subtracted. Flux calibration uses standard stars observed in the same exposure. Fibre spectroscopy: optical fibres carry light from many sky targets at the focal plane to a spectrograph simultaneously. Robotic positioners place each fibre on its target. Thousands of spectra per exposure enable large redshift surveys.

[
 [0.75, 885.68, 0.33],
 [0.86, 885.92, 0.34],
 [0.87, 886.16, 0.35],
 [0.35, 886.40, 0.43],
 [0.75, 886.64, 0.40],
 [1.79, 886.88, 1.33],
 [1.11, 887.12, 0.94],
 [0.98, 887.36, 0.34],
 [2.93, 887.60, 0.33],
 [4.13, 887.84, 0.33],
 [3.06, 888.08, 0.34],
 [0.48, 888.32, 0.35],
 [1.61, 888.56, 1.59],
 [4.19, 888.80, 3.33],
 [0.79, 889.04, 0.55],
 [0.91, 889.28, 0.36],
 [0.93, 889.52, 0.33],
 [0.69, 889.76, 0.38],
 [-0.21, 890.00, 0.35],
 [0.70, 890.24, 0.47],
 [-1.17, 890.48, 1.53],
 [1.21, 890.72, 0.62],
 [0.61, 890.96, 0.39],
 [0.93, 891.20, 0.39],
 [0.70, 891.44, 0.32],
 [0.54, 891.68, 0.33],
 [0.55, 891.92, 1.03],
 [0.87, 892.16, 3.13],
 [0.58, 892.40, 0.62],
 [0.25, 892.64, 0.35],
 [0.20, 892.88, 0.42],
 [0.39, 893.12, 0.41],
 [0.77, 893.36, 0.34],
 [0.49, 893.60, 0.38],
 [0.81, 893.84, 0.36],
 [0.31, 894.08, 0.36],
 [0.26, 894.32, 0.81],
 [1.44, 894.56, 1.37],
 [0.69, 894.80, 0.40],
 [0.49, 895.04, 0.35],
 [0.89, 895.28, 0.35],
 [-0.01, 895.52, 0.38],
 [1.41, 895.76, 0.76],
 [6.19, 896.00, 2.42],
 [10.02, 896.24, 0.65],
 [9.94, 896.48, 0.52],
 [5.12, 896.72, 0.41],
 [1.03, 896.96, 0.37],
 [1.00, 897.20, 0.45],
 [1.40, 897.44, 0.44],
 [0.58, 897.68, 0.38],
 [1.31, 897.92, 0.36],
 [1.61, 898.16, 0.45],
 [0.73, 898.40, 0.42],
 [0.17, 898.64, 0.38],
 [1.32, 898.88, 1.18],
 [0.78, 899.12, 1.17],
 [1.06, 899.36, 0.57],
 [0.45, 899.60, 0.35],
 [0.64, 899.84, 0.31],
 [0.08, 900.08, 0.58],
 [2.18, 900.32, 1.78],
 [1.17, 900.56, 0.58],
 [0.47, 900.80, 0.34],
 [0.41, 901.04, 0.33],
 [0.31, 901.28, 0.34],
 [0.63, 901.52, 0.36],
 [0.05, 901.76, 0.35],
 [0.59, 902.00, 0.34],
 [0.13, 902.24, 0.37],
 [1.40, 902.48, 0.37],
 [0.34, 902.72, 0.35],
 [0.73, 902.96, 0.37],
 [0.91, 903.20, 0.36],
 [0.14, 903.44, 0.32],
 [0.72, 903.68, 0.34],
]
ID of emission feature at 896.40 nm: [O III] 5007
